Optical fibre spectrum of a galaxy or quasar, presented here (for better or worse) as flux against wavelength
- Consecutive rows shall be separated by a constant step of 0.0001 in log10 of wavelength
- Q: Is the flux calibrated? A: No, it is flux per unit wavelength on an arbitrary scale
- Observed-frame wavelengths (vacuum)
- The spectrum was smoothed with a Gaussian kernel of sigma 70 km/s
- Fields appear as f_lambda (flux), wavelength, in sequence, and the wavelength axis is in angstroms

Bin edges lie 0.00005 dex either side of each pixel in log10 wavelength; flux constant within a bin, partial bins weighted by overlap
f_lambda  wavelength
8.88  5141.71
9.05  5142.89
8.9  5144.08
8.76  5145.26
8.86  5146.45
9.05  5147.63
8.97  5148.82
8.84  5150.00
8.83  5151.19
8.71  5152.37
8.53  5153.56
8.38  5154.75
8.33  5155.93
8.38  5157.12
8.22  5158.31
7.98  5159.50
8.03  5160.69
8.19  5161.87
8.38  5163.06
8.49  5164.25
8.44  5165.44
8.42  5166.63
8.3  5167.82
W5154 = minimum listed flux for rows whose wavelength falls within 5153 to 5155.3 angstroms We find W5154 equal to 8.38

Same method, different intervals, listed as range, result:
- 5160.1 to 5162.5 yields 8.03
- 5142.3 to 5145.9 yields 8.76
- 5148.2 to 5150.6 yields 8.84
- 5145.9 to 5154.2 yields 8.53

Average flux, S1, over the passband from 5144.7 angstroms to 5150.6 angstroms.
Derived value 8.89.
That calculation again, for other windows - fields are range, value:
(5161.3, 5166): 8.37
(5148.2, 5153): 8.84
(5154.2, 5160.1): 8.25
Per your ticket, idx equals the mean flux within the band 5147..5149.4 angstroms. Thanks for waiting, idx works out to 9.01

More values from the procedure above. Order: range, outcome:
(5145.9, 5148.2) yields 8.98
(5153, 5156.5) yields 8.42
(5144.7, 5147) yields 8.79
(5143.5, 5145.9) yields 8.83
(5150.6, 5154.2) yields 8.69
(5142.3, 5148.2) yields 8.92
